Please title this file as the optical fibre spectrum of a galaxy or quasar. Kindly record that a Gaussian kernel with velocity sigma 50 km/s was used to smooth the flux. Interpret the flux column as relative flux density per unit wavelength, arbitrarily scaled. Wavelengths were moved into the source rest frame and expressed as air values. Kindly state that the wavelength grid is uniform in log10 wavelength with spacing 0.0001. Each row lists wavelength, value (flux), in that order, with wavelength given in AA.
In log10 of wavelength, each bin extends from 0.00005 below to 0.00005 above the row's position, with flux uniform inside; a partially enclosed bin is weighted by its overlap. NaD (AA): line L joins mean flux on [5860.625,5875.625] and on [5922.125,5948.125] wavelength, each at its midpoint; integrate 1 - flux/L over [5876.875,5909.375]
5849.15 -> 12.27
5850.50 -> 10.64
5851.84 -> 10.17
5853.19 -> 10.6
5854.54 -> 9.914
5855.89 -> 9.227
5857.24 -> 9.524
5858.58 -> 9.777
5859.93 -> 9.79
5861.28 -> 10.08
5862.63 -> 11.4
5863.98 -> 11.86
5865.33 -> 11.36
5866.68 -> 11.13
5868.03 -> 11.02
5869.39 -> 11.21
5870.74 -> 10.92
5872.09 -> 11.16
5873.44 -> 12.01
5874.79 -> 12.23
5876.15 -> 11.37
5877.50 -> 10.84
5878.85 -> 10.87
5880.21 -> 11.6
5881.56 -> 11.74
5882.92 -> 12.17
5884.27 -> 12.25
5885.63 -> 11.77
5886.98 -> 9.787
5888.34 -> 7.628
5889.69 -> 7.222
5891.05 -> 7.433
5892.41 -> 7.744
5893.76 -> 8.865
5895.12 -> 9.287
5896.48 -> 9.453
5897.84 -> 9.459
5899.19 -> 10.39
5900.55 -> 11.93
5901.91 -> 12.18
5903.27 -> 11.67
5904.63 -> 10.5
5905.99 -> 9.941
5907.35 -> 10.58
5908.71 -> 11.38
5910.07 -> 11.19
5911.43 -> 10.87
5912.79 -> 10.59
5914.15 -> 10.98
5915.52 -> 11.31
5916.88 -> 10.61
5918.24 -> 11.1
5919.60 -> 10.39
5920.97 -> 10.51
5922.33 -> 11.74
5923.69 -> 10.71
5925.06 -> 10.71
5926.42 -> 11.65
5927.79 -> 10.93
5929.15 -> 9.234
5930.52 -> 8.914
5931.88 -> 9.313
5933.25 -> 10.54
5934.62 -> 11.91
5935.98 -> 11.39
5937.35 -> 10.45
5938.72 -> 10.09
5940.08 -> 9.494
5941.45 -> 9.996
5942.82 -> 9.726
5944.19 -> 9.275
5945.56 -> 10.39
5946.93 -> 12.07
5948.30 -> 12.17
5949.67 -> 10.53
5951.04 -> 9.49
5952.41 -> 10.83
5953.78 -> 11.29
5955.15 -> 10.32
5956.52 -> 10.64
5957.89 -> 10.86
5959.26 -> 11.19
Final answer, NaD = 2.1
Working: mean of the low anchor 11.3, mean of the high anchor 10.5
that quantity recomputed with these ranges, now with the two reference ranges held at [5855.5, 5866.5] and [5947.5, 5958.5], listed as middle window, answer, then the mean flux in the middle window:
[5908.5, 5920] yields -0.3 AA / 10.9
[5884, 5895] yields 1.6 AA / 8.98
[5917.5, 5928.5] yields -0.3 AA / 11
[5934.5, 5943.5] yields 0.3 AA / 10.3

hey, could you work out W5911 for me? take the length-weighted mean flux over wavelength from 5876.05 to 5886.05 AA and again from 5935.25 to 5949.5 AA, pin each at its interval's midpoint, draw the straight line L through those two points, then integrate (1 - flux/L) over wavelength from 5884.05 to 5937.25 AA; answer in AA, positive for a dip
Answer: 3.4 AA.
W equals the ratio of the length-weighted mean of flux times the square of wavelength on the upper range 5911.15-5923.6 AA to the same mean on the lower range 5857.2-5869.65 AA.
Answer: 1.0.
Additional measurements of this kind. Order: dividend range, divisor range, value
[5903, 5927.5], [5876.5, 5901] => 1.10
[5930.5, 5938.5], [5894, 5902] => 1.04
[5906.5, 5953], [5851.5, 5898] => 1.04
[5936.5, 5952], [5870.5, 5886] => 0.91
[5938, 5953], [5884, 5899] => 1.16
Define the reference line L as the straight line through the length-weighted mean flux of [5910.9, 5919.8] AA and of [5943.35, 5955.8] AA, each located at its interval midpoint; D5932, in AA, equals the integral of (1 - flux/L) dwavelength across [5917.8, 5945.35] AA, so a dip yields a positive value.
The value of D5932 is 1.0 AA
